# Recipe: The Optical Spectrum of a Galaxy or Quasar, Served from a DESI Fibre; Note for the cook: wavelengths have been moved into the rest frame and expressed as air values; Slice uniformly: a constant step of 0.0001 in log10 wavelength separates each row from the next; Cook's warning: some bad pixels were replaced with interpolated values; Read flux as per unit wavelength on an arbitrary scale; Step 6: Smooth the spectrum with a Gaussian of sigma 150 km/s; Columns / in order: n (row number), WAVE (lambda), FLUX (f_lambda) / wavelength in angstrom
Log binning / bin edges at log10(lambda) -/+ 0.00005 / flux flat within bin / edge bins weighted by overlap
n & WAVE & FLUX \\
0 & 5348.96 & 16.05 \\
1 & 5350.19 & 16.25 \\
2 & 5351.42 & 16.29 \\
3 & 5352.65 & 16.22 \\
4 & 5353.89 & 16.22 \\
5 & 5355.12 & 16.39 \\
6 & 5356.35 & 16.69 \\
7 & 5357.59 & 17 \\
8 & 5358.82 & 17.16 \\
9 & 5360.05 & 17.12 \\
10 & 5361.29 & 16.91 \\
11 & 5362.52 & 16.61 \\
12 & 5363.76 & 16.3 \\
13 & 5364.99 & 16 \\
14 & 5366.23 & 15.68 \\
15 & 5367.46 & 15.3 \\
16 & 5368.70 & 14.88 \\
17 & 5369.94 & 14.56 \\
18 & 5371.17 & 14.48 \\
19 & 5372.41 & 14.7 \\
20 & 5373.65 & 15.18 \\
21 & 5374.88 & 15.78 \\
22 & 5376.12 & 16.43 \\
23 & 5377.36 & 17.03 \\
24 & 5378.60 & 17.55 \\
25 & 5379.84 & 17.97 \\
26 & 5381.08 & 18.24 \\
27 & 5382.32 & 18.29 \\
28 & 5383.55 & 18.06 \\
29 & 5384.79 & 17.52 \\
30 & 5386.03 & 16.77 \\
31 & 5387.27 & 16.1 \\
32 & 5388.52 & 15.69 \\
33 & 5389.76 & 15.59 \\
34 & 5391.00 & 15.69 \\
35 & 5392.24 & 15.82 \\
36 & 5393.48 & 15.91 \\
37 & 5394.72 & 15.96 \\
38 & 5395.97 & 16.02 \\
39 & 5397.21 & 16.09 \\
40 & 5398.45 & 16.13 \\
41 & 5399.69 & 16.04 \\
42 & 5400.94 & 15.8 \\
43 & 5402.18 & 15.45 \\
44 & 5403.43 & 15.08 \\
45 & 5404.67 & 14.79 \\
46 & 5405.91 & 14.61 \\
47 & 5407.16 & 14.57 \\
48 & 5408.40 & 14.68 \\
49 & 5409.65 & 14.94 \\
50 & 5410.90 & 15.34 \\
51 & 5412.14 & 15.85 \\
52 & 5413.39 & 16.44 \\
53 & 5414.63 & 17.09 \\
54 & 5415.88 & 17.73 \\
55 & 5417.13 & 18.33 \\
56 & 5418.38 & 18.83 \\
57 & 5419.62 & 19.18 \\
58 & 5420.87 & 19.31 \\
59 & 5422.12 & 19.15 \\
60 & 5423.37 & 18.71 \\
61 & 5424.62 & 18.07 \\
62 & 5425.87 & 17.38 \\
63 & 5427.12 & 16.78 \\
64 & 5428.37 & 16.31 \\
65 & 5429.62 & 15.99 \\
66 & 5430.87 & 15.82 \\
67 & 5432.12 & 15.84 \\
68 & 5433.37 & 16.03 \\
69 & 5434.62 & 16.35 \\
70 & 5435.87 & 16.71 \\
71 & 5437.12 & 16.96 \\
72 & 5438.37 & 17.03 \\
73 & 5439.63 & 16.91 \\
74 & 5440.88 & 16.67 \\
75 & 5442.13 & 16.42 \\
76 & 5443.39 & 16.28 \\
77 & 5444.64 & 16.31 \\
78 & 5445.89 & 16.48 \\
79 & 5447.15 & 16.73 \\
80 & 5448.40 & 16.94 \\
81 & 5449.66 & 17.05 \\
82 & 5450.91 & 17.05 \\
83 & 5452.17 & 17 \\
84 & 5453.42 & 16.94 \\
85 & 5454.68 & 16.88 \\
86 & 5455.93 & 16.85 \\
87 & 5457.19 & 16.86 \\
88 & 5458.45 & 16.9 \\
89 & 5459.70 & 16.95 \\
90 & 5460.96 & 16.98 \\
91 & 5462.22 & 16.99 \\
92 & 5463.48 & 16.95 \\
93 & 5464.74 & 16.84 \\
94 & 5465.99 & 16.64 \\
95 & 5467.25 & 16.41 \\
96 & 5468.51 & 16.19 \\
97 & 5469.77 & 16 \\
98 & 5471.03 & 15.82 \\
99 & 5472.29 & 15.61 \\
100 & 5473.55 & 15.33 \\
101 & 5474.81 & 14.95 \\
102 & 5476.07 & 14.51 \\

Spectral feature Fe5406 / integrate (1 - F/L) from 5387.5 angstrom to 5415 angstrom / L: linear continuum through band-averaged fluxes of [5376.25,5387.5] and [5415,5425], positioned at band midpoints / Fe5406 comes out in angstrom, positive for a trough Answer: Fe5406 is 3.7 angstrom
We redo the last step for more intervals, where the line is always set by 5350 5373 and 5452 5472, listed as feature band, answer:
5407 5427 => -1.1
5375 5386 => -0.9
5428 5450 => 0.1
